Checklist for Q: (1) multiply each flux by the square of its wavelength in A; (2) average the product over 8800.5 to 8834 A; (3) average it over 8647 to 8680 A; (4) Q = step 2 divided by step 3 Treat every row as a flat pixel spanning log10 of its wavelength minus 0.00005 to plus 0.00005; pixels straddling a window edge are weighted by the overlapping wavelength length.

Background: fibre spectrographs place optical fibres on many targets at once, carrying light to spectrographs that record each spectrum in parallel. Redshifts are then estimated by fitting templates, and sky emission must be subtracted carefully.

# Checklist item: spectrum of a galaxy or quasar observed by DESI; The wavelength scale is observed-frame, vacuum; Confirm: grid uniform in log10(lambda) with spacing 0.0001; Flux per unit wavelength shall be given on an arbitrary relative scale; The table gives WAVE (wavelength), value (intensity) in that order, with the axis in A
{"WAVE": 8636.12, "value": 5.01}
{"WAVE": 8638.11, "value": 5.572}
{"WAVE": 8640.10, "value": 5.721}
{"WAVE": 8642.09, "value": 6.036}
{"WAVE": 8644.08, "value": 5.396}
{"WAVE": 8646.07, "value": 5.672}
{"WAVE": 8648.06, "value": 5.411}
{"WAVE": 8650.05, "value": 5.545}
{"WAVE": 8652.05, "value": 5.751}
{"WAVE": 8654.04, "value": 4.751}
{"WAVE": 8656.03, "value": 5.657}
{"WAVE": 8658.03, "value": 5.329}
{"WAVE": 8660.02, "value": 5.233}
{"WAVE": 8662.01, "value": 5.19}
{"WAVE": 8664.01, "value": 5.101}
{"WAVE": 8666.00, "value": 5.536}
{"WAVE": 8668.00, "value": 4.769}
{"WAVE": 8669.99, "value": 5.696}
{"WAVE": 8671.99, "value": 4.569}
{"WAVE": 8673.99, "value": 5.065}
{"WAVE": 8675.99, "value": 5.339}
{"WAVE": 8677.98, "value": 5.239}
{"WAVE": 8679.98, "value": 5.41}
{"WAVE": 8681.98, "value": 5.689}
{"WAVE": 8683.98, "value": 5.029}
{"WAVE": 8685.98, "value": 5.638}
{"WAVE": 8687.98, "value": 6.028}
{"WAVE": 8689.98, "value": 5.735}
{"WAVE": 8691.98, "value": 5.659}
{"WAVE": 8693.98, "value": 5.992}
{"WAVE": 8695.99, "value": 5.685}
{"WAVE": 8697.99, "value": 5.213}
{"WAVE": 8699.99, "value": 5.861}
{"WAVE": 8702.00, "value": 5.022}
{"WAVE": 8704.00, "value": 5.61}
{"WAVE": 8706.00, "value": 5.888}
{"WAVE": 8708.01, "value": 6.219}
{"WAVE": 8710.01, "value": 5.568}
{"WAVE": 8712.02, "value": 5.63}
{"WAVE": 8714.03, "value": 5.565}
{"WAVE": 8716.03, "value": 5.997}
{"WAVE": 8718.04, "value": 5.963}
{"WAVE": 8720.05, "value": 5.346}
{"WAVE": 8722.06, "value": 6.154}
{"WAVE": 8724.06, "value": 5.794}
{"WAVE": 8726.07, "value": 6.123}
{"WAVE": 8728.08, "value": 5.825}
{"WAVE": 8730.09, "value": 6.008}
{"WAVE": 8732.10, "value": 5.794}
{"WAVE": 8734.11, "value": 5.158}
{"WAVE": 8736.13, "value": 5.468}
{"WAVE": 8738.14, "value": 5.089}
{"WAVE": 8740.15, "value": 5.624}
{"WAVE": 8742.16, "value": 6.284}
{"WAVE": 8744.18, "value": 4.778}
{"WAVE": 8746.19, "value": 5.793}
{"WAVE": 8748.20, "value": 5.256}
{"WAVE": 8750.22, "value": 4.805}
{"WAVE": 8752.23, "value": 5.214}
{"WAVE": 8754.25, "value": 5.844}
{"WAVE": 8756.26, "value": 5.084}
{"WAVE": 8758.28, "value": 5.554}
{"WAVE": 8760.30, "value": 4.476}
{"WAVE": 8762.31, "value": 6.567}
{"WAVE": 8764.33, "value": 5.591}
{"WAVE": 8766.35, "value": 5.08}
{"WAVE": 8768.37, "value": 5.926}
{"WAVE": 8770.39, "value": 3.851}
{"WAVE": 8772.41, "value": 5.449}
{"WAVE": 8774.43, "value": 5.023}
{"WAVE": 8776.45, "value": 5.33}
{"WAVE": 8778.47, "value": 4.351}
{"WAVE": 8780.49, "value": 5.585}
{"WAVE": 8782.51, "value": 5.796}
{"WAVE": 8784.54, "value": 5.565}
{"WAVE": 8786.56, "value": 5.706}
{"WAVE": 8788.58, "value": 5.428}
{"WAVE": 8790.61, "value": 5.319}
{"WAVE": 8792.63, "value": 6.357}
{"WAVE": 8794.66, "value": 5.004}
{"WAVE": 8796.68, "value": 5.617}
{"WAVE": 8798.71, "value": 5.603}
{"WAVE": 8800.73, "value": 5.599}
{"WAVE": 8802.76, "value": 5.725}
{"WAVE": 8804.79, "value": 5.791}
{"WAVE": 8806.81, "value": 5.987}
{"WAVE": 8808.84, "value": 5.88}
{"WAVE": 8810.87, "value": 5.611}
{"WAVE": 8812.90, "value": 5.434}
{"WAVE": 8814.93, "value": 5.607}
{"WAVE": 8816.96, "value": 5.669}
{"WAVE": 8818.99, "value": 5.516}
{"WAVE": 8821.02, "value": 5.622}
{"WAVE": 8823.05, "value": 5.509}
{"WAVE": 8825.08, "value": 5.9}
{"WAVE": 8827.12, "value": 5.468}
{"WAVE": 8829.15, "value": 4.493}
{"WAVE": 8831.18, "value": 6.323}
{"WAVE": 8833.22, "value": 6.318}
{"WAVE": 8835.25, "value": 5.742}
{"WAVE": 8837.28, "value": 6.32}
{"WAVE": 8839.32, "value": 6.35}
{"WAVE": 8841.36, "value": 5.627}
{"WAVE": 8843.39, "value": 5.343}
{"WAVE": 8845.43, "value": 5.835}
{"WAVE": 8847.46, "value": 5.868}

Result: 1.12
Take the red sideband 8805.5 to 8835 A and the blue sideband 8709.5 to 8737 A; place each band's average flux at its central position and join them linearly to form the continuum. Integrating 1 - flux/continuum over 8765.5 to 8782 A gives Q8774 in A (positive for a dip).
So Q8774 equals 1.8 A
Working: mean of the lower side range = 5.74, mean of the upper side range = 5.67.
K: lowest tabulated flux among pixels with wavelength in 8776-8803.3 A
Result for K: 4.351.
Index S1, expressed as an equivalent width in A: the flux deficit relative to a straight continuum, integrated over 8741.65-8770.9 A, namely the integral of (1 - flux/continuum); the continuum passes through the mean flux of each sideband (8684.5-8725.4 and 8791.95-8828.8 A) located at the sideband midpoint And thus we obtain 1.7 A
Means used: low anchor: 5.72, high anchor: 5.63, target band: 5.35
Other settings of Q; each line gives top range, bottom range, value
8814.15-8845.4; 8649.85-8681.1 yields 1.13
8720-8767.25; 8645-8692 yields 1.05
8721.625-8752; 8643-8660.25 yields 1.05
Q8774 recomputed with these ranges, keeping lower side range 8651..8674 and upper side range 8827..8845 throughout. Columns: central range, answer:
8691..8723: -2.0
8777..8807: 0.6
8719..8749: -1.0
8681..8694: -0.9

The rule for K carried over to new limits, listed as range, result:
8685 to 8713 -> 5.022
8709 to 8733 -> 5.346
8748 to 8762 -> 4.476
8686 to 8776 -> 3.851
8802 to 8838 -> 4.493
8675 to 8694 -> 5.029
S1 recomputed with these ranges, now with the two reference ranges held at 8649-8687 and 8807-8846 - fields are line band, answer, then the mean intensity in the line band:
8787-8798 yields 0.1 A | 5.55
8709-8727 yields -1.2 A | 5.79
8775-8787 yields 0.5 A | 5.36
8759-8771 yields 0.5 A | 5.3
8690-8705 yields -0.6 A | 5.59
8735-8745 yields 0.0 A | 5.45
